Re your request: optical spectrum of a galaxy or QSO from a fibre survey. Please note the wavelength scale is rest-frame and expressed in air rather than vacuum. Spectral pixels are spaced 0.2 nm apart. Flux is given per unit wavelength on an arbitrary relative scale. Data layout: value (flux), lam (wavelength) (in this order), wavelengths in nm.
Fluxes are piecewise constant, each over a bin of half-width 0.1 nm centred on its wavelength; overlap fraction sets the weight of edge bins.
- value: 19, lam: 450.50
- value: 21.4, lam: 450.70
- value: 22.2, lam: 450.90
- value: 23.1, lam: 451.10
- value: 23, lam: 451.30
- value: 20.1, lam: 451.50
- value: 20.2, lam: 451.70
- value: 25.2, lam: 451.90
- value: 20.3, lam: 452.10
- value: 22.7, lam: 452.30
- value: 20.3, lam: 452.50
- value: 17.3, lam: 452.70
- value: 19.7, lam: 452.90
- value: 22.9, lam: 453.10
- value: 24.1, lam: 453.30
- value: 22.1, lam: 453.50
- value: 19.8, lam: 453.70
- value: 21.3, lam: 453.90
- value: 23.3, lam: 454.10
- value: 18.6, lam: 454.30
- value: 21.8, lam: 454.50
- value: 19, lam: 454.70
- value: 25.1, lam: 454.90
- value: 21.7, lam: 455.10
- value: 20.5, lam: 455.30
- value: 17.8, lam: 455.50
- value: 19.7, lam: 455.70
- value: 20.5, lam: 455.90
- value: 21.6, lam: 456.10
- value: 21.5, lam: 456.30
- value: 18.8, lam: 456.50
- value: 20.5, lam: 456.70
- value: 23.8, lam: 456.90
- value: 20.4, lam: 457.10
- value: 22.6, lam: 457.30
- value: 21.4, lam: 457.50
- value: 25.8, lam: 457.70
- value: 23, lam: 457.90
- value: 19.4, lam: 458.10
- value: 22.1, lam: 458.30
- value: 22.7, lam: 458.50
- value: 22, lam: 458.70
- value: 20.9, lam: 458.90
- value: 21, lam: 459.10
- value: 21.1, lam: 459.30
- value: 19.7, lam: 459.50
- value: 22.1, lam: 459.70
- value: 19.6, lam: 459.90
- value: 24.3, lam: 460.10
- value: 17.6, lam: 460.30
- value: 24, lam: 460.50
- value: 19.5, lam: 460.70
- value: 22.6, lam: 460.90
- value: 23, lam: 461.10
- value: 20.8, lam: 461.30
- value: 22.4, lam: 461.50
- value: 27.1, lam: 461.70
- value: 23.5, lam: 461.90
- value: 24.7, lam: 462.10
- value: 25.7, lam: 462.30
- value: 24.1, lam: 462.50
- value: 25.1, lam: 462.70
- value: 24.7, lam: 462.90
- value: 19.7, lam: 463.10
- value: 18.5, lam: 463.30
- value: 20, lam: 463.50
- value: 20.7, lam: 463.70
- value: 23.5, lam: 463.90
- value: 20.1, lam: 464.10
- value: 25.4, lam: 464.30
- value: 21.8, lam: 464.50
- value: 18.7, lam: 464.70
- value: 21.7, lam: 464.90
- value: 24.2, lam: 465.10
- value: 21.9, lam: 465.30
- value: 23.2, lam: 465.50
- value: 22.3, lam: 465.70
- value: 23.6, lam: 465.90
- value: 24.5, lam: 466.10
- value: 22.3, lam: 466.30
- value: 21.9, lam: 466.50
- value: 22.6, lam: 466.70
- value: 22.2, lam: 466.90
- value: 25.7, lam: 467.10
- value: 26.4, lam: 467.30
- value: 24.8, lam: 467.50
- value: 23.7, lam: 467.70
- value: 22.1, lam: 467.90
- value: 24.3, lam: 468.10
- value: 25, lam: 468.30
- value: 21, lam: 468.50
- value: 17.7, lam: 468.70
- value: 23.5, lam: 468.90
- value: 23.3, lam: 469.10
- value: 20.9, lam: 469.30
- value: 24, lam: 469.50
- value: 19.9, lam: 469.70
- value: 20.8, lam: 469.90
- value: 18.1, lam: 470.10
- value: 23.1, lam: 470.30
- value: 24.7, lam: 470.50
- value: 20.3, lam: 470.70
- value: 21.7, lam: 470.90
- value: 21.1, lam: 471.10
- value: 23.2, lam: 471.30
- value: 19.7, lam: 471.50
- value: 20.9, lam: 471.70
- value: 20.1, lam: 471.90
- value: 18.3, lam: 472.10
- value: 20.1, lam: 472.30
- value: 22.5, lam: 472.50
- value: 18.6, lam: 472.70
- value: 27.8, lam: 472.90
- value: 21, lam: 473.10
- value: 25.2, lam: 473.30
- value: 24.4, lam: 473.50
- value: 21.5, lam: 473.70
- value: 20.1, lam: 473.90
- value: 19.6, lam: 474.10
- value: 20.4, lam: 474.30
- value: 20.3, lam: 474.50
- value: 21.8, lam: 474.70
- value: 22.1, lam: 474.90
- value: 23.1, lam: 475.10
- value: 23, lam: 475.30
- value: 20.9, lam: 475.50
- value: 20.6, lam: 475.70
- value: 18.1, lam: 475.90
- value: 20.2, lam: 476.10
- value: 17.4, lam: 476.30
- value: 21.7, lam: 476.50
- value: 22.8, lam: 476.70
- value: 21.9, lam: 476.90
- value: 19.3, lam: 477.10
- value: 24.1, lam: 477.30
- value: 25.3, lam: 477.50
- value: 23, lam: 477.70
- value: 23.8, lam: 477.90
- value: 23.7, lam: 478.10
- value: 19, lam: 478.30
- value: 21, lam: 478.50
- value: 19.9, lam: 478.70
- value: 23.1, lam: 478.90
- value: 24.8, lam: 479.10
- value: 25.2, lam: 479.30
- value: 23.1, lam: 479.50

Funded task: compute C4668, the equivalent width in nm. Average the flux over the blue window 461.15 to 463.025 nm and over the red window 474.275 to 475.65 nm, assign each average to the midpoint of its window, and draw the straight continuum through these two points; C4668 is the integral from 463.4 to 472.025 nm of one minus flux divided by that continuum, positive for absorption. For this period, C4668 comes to 0.311 nm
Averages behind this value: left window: 24.1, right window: 21.7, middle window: 22.2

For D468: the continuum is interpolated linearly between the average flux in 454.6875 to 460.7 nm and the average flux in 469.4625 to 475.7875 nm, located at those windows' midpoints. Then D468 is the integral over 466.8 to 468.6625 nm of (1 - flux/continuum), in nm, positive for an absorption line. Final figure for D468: -0.20 nm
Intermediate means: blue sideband 21.3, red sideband 21.5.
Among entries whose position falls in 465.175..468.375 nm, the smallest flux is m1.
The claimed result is 21.9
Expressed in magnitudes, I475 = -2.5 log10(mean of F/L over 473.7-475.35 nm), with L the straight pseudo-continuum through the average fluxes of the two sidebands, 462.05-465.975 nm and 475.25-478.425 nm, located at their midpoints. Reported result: 0.02 mag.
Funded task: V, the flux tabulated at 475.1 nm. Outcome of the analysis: 23.1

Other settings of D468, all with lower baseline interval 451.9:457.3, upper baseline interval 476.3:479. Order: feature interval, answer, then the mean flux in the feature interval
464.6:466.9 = -0.096 nm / 22.4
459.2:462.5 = -0.166 nm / 22.4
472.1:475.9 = 0.040 nm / 21.6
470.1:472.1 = 0.042 nm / 21.3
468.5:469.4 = 0.015 nm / 21.3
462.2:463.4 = -0.087 nm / 23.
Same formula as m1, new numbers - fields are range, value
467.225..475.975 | 17.7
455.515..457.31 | 18.8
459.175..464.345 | 17.6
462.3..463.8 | 18.5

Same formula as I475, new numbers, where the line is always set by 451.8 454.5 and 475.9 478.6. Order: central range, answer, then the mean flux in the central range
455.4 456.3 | 0.07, 20.1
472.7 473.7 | -0.10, 23.7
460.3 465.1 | -0.05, 22.4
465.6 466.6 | -0.07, 22.9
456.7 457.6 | -0.02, 21.9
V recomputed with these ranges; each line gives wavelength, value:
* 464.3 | 25.4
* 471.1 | 21.1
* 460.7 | 19.5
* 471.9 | 20.1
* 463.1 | 19.7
